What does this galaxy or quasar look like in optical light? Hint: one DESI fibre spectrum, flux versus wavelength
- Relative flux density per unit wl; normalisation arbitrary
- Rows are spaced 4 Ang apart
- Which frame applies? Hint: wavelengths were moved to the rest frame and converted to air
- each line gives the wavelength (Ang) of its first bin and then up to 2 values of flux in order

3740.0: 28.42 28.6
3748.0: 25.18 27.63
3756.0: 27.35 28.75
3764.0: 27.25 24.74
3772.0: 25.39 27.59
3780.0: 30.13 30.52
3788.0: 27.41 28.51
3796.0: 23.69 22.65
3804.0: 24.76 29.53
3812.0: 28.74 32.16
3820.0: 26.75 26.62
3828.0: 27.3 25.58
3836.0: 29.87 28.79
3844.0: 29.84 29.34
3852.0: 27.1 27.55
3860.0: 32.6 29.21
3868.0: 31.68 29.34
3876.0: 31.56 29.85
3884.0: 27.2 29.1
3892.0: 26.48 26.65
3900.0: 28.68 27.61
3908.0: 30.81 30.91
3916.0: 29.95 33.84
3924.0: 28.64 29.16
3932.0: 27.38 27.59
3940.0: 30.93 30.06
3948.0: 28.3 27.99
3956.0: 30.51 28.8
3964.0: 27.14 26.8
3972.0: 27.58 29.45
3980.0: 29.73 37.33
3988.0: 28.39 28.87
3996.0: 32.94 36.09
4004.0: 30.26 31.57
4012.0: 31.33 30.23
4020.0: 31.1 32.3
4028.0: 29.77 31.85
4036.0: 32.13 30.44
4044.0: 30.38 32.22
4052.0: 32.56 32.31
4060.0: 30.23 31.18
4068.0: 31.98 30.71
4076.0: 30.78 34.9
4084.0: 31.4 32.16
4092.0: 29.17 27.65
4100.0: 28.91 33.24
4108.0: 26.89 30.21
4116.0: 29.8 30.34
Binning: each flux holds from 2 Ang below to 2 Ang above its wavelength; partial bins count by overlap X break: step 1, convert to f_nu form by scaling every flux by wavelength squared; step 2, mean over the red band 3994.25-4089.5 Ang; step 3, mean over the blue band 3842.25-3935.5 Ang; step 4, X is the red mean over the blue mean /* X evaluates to 1.17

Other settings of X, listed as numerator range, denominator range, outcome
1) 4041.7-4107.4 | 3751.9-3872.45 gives 1.27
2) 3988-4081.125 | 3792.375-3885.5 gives 1.23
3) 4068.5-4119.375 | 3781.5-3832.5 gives 1.29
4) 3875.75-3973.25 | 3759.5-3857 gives 1.11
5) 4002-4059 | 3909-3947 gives 1.11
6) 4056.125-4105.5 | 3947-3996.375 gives 1.11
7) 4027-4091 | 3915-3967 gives 1.15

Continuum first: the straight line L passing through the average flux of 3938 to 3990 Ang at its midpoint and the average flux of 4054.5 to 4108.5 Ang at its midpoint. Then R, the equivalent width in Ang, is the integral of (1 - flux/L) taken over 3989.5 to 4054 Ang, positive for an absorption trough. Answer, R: -2.8 Ang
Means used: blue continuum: 29.5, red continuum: 30.9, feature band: 31.5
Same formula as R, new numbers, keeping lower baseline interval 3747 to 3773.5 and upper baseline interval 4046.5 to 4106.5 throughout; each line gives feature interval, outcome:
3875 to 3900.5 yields 0.1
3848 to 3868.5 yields -1.0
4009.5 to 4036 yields -0.6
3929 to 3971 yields 1.3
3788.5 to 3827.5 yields 0.4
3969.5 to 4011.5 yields -1.6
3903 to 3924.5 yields -1.2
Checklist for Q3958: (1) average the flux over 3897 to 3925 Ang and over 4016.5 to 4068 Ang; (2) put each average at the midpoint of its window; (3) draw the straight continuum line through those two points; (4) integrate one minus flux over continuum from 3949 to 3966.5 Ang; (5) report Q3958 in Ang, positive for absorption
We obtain 1.1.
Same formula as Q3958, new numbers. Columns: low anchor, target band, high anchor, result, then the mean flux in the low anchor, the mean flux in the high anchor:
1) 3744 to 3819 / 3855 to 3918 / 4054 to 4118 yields -1.9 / 27.4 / 30.7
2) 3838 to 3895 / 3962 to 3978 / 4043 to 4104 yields 1.3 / 29.2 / 31.2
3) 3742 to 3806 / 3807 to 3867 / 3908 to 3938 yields -1.5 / 26.9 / 29.7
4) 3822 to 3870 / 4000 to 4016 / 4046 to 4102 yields -0.6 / 28.8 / 31.2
